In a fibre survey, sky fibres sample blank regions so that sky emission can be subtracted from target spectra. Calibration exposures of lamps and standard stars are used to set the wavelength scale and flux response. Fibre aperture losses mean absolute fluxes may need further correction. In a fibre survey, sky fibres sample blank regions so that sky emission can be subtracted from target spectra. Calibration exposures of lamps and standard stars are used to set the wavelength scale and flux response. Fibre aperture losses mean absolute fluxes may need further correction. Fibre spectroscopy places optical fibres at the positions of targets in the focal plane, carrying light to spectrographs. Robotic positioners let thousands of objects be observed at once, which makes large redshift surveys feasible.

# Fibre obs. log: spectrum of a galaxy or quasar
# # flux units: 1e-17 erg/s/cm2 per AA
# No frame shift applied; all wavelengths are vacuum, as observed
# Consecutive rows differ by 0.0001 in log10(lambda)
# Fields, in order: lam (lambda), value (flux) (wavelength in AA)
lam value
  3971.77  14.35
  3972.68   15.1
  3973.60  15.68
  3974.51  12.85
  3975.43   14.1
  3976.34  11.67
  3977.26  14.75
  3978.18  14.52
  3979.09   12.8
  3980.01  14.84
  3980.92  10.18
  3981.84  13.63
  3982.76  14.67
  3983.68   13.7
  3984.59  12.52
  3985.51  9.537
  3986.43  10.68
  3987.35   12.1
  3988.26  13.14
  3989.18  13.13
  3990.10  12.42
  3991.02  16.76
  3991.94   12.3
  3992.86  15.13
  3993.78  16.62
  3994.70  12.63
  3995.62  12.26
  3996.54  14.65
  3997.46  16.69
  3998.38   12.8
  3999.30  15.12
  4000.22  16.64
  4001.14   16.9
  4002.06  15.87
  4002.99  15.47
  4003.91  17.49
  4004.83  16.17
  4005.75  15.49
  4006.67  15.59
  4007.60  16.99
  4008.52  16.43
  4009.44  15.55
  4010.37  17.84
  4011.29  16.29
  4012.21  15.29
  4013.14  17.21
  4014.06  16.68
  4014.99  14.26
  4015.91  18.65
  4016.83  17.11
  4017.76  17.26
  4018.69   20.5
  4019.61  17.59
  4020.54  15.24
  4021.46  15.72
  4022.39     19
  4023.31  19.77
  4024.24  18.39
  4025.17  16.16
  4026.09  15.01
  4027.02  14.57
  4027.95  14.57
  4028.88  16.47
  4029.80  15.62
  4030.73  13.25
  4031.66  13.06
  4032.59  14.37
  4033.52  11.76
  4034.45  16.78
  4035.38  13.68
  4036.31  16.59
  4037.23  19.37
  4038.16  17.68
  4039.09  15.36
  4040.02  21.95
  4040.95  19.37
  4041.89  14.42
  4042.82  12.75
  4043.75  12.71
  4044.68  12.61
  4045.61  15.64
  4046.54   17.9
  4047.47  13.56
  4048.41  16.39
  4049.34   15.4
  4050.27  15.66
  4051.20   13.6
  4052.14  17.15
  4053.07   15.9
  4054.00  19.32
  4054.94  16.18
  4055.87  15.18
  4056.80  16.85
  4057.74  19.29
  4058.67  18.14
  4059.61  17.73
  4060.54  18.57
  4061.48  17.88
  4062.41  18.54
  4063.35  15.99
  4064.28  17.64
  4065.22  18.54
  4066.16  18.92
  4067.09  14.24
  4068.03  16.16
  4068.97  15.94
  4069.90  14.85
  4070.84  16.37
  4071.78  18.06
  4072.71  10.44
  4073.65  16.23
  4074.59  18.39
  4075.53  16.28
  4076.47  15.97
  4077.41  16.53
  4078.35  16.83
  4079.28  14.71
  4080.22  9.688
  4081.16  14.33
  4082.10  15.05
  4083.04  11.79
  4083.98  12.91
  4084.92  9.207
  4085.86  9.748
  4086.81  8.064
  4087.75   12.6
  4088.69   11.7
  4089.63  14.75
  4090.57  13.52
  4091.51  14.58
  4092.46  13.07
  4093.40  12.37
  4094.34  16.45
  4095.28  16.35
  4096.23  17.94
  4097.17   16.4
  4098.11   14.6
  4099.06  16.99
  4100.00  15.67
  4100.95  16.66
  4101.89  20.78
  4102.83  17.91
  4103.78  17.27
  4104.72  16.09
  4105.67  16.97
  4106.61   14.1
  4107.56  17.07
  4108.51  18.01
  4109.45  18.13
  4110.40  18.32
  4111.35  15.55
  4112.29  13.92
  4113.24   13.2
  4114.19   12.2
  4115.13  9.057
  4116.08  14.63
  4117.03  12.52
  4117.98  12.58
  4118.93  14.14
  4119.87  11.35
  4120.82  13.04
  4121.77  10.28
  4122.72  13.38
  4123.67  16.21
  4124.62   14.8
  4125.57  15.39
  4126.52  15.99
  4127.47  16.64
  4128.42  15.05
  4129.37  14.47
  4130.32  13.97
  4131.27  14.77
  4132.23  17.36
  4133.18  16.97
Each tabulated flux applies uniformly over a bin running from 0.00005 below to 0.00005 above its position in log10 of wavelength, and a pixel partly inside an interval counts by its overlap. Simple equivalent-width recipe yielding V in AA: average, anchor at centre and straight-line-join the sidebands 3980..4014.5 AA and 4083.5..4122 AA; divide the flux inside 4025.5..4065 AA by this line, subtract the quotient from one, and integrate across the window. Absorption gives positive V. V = -4.1 AA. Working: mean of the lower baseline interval 14.7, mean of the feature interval 16.1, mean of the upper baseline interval 14.4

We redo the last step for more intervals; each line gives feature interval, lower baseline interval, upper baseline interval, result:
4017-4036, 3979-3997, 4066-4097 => -3.20 AA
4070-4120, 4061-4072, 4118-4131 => 2.64 AA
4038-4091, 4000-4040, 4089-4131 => 0.90 AA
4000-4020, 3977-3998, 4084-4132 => -4.44 AA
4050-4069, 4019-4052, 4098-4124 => -1.84 AA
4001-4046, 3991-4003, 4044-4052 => -3.48 AA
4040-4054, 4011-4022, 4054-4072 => 1.19 AA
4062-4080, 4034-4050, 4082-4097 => -2.50 AA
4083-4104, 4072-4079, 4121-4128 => 1.30 AA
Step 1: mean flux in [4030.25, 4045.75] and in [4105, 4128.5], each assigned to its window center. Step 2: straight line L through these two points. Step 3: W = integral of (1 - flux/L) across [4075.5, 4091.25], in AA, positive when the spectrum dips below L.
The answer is 1.9 AA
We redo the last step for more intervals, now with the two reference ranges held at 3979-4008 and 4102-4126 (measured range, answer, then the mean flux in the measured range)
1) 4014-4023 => -1.8 AA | 17.3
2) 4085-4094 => 1.5 AA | 12.2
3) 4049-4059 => -1.5 AA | 16.6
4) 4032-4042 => -1.5 AA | 16.5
